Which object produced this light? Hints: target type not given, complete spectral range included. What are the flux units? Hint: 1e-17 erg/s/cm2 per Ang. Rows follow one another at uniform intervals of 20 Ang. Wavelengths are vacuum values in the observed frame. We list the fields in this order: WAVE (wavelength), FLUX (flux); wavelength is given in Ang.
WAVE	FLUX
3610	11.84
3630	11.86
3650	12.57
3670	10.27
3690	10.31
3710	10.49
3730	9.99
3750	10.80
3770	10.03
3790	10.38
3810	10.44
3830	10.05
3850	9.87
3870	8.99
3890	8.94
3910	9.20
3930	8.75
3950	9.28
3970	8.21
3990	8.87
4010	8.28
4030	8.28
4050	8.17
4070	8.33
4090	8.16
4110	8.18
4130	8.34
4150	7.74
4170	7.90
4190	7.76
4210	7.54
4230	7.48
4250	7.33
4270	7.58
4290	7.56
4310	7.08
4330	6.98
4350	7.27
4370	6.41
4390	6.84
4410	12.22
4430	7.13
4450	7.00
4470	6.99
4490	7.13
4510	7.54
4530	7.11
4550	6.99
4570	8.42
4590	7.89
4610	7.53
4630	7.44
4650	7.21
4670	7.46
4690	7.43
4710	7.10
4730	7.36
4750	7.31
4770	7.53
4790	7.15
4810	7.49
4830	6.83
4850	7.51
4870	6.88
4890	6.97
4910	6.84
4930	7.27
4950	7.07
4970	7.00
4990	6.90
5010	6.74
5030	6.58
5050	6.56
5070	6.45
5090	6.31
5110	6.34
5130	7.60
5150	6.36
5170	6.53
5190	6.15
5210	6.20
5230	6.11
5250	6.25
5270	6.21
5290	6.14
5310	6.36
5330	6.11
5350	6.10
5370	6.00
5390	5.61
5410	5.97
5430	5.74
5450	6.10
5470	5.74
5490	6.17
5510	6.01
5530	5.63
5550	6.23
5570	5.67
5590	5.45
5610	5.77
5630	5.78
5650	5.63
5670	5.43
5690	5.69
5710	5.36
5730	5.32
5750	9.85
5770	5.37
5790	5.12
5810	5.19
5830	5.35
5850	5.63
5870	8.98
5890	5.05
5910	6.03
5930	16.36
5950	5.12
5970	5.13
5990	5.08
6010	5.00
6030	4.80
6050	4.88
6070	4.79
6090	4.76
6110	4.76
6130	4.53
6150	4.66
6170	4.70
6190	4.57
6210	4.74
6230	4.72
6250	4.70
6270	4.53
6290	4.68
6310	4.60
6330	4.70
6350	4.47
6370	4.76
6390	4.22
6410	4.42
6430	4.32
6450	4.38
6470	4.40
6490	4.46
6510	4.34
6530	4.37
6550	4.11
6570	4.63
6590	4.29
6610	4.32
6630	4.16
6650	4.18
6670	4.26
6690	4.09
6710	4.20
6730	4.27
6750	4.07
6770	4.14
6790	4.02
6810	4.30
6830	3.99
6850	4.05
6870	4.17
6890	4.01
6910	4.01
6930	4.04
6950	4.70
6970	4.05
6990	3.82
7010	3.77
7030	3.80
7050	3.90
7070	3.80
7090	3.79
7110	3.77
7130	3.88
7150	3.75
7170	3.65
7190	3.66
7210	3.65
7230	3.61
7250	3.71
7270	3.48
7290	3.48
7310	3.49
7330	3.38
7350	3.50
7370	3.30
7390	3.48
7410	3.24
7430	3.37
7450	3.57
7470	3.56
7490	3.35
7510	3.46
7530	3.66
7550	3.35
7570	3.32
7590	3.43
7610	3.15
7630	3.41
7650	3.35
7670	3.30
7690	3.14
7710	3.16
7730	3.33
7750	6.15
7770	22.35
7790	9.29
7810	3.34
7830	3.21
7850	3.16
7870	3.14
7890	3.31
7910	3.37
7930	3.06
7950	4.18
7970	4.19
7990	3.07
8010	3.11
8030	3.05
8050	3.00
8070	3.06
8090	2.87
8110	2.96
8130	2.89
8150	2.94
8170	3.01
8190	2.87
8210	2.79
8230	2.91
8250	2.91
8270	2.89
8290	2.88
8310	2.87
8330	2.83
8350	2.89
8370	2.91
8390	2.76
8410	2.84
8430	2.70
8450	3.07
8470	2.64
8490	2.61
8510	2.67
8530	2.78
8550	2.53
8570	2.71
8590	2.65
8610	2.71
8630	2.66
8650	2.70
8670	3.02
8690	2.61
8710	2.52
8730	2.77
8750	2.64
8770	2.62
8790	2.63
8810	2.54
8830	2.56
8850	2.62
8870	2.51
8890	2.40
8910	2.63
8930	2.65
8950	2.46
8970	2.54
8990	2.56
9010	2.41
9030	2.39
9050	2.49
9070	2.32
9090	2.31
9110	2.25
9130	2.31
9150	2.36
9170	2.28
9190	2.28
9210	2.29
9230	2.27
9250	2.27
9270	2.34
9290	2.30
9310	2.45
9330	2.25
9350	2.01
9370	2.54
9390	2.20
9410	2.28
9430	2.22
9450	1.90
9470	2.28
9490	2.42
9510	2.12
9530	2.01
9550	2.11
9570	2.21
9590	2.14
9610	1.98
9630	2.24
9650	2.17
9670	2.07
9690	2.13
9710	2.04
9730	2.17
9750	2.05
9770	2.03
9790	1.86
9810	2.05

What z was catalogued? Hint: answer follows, 0.183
